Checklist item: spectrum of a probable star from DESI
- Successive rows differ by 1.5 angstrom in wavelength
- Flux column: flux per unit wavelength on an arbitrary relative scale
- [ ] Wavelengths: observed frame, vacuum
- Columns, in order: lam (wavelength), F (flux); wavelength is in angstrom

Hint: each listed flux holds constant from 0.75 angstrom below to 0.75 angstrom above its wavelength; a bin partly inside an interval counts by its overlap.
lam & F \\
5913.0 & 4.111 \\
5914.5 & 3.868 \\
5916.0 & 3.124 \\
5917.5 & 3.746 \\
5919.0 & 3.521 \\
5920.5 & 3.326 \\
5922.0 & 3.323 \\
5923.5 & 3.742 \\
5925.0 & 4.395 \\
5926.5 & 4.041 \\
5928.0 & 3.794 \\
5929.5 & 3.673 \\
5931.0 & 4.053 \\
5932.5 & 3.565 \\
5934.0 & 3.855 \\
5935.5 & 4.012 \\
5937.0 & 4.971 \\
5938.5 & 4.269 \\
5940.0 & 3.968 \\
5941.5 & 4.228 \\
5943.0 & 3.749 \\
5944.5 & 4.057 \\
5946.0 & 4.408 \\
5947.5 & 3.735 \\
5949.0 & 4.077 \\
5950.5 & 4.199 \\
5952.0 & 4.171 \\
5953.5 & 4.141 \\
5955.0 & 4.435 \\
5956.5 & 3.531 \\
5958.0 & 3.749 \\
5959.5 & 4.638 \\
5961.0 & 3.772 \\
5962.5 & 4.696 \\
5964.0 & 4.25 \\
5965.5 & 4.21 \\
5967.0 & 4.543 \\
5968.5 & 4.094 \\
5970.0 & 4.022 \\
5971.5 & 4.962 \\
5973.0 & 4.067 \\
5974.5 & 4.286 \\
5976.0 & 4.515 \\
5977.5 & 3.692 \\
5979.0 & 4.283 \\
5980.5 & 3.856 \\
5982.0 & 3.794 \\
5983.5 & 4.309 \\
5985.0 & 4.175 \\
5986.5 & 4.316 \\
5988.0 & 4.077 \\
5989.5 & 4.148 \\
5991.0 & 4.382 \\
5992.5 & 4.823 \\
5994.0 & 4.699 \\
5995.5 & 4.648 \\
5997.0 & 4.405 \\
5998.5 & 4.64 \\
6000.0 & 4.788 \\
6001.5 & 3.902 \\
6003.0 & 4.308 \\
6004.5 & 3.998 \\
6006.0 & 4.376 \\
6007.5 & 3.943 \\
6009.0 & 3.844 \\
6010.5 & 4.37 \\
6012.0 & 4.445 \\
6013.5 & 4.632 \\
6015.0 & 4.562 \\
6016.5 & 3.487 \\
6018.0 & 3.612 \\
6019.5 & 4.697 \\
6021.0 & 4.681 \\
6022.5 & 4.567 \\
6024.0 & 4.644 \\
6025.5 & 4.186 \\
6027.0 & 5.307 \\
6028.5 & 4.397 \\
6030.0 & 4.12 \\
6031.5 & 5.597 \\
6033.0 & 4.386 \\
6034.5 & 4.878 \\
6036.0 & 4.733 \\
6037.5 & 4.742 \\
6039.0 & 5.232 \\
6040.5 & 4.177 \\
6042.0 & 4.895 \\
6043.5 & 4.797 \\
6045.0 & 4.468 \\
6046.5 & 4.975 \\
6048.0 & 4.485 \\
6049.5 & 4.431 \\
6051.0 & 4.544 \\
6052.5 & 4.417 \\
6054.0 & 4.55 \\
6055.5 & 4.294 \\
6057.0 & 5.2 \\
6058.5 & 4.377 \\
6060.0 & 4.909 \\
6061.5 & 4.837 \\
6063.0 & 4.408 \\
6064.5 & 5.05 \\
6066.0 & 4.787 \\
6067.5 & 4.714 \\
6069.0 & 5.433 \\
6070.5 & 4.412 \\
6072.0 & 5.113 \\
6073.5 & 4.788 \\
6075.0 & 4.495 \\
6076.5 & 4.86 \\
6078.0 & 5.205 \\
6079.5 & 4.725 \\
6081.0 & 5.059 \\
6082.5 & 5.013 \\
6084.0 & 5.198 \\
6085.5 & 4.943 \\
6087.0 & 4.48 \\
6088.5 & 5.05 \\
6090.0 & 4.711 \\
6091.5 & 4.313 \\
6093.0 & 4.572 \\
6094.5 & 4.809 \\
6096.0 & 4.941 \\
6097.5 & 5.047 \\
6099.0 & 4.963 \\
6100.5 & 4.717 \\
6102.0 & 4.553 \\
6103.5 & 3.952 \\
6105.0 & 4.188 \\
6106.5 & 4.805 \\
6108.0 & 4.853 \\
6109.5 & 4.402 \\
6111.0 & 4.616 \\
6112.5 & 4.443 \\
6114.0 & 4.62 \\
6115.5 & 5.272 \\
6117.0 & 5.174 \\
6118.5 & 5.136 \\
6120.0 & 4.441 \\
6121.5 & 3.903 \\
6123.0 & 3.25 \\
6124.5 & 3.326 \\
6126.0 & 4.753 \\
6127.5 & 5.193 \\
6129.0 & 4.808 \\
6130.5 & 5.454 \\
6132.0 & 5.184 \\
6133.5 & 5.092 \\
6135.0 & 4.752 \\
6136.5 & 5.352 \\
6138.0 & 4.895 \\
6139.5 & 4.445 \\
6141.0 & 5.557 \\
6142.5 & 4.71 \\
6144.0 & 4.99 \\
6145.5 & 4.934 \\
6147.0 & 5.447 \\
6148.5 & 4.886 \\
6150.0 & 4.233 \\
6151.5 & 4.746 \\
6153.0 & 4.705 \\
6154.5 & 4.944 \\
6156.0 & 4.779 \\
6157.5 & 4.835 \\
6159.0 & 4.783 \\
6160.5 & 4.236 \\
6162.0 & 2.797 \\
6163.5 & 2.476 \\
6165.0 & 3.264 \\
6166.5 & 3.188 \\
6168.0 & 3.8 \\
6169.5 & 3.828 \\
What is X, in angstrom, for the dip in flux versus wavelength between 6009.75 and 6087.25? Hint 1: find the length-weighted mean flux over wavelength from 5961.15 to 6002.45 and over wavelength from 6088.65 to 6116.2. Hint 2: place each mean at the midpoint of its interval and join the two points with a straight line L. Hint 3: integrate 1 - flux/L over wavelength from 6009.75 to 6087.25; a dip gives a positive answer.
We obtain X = -3.00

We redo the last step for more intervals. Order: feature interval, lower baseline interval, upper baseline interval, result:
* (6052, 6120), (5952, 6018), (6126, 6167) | -4.22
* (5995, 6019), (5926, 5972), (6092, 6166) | 0.17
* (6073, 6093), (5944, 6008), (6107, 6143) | -1.00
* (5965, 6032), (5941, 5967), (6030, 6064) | 0.89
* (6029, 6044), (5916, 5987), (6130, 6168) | -1.66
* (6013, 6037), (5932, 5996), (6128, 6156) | -0.41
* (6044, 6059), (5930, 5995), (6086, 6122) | -0.30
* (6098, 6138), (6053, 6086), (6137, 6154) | 1.58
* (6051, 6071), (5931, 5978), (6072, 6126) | -0.84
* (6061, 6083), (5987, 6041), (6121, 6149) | -1.14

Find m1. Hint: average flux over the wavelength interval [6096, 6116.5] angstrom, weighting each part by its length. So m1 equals 4.67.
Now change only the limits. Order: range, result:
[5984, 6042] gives 4.45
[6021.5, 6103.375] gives 4.74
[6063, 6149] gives 4.78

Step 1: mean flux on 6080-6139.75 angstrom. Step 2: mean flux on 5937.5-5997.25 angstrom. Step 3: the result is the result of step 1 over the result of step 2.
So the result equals 1.12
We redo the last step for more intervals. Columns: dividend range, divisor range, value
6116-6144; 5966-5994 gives 1.12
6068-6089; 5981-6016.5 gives 1.14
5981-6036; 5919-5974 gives 1.08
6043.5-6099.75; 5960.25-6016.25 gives 1.11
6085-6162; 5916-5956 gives 1.19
